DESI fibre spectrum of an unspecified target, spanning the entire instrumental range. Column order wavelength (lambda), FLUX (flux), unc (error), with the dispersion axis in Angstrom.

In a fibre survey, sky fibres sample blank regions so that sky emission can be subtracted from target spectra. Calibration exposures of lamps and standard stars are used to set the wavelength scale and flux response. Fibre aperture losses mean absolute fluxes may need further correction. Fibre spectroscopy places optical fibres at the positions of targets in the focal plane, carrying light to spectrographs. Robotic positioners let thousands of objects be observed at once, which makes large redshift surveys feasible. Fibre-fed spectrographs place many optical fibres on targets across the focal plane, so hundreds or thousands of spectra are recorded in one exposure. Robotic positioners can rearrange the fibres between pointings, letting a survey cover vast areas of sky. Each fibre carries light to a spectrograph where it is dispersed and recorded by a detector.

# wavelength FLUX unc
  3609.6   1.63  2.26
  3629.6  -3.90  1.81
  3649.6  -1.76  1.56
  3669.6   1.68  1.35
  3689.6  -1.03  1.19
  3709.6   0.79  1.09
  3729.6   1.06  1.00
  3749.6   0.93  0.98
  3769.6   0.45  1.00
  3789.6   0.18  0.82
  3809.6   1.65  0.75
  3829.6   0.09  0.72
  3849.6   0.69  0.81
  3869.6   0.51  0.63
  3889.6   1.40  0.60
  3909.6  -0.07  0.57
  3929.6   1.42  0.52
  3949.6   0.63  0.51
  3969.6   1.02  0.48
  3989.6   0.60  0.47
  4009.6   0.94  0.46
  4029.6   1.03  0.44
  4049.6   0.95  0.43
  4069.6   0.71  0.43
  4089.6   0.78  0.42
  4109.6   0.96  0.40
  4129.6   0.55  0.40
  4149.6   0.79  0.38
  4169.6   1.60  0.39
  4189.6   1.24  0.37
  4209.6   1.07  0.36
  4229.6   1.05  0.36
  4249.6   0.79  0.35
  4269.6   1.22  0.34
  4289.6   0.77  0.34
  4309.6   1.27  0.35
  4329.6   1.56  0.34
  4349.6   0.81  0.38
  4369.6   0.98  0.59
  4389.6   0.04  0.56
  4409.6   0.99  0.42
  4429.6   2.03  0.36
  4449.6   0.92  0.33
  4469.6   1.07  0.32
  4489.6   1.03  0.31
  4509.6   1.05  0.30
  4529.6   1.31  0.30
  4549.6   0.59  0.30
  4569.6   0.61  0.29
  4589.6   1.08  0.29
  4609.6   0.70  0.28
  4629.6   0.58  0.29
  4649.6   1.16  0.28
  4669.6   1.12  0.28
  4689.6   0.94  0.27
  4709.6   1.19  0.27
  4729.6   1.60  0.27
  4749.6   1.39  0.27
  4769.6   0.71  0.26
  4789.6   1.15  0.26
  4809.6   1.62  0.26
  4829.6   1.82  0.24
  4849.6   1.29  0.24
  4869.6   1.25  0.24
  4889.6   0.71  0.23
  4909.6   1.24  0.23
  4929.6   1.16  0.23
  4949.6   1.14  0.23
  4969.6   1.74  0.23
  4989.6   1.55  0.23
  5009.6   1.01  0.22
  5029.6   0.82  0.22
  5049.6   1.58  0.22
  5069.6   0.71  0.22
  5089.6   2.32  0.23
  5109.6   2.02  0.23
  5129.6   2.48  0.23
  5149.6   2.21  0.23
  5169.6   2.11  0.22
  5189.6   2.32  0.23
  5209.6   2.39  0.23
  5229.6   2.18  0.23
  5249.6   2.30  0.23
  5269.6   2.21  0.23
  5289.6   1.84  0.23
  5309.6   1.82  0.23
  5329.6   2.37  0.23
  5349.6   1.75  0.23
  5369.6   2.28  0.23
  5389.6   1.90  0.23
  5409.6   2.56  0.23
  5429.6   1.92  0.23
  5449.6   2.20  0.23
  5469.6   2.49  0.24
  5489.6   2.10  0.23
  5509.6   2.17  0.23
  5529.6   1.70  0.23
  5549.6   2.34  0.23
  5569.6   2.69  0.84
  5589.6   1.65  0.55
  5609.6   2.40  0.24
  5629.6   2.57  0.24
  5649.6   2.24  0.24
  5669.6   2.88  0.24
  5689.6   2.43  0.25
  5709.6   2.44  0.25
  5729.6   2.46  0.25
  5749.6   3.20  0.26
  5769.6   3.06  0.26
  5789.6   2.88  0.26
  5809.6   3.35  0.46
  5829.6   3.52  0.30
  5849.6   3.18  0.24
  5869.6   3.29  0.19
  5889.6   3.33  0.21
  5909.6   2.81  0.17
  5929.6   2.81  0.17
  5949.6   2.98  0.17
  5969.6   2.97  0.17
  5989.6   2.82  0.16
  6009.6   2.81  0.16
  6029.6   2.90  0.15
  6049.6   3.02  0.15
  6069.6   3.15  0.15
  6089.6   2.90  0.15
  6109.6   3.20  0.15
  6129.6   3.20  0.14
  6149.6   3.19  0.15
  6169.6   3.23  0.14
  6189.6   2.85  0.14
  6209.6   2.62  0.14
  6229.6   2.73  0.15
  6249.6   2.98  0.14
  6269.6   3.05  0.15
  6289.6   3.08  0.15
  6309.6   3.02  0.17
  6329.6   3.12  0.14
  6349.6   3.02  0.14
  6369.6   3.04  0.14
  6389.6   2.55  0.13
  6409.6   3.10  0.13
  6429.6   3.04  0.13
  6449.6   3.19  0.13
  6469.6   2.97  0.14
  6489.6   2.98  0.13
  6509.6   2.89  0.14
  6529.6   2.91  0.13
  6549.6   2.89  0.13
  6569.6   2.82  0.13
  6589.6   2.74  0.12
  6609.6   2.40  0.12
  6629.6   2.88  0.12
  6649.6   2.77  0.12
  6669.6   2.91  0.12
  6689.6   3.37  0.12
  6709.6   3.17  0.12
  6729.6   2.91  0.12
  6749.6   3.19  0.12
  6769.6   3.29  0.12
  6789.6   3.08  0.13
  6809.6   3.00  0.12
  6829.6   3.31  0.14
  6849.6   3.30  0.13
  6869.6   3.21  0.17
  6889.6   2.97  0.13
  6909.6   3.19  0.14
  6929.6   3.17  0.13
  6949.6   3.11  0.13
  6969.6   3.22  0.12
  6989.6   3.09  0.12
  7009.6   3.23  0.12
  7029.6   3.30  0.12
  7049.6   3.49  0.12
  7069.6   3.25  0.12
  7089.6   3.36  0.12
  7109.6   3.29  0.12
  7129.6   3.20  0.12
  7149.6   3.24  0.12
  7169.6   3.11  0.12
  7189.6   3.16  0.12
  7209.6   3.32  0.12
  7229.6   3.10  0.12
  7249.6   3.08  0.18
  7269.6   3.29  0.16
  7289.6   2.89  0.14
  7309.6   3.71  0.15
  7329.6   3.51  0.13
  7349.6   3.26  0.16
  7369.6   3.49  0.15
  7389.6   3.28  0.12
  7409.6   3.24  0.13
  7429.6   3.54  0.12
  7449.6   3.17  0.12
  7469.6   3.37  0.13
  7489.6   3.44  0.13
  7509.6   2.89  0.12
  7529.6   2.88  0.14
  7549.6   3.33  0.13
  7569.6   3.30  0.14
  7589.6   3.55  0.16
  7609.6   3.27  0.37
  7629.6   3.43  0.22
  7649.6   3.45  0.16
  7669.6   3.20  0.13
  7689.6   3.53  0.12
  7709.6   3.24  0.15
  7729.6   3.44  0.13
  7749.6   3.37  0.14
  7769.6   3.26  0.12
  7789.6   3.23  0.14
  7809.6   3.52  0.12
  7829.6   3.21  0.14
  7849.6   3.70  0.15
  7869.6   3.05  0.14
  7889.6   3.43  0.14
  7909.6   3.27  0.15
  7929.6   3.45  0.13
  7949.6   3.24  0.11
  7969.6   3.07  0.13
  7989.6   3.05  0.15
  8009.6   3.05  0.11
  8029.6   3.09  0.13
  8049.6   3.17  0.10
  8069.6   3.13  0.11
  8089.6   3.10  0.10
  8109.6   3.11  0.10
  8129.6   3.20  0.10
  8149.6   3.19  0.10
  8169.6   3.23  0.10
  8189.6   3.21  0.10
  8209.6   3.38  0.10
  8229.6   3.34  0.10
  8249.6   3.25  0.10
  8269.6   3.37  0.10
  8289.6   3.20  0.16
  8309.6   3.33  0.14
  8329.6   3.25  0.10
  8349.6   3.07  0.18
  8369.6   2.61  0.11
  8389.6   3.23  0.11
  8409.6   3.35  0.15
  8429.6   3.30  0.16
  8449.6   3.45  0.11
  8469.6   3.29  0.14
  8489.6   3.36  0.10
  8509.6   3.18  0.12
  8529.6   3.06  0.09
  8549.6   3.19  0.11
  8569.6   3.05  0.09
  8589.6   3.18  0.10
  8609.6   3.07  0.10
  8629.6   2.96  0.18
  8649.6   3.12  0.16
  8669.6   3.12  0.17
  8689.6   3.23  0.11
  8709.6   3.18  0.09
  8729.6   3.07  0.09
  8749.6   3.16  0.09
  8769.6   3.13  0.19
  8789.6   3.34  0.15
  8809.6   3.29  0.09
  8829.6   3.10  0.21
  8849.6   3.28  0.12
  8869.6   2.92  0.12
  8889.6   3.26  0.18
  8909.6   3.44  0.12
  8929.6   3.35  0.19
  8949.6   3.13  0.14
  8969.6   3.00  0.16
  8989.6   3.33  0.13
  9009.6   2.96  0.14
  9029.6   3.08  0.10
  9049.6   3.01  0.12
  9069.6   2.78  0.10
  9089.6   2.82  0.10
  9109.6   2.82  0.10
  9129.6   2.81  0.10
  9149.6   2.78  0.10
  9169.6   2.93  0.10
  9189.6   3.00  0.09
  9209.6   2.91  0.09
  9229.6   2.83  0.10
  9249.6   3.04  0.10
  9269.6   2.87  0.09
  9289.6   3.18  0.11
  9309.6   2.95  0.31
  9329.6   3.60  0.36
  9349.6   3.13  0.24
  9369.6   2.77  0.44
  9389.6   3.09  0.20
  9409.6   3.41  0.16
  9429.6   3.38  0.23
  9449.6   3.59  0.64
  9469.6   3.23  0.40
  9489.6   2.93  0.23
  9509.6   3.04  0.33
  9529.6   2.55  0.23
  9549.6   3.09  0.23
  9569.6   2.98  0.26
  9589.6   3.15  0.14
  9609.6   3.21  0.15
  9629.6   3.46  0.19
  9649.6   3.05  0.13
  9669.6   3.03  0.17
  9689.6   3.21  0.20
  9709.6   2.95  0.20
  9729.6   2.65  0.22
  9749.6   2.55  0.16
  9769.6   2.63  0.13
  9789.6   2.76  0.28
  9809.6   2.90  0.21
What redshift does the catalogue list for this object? 0.28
